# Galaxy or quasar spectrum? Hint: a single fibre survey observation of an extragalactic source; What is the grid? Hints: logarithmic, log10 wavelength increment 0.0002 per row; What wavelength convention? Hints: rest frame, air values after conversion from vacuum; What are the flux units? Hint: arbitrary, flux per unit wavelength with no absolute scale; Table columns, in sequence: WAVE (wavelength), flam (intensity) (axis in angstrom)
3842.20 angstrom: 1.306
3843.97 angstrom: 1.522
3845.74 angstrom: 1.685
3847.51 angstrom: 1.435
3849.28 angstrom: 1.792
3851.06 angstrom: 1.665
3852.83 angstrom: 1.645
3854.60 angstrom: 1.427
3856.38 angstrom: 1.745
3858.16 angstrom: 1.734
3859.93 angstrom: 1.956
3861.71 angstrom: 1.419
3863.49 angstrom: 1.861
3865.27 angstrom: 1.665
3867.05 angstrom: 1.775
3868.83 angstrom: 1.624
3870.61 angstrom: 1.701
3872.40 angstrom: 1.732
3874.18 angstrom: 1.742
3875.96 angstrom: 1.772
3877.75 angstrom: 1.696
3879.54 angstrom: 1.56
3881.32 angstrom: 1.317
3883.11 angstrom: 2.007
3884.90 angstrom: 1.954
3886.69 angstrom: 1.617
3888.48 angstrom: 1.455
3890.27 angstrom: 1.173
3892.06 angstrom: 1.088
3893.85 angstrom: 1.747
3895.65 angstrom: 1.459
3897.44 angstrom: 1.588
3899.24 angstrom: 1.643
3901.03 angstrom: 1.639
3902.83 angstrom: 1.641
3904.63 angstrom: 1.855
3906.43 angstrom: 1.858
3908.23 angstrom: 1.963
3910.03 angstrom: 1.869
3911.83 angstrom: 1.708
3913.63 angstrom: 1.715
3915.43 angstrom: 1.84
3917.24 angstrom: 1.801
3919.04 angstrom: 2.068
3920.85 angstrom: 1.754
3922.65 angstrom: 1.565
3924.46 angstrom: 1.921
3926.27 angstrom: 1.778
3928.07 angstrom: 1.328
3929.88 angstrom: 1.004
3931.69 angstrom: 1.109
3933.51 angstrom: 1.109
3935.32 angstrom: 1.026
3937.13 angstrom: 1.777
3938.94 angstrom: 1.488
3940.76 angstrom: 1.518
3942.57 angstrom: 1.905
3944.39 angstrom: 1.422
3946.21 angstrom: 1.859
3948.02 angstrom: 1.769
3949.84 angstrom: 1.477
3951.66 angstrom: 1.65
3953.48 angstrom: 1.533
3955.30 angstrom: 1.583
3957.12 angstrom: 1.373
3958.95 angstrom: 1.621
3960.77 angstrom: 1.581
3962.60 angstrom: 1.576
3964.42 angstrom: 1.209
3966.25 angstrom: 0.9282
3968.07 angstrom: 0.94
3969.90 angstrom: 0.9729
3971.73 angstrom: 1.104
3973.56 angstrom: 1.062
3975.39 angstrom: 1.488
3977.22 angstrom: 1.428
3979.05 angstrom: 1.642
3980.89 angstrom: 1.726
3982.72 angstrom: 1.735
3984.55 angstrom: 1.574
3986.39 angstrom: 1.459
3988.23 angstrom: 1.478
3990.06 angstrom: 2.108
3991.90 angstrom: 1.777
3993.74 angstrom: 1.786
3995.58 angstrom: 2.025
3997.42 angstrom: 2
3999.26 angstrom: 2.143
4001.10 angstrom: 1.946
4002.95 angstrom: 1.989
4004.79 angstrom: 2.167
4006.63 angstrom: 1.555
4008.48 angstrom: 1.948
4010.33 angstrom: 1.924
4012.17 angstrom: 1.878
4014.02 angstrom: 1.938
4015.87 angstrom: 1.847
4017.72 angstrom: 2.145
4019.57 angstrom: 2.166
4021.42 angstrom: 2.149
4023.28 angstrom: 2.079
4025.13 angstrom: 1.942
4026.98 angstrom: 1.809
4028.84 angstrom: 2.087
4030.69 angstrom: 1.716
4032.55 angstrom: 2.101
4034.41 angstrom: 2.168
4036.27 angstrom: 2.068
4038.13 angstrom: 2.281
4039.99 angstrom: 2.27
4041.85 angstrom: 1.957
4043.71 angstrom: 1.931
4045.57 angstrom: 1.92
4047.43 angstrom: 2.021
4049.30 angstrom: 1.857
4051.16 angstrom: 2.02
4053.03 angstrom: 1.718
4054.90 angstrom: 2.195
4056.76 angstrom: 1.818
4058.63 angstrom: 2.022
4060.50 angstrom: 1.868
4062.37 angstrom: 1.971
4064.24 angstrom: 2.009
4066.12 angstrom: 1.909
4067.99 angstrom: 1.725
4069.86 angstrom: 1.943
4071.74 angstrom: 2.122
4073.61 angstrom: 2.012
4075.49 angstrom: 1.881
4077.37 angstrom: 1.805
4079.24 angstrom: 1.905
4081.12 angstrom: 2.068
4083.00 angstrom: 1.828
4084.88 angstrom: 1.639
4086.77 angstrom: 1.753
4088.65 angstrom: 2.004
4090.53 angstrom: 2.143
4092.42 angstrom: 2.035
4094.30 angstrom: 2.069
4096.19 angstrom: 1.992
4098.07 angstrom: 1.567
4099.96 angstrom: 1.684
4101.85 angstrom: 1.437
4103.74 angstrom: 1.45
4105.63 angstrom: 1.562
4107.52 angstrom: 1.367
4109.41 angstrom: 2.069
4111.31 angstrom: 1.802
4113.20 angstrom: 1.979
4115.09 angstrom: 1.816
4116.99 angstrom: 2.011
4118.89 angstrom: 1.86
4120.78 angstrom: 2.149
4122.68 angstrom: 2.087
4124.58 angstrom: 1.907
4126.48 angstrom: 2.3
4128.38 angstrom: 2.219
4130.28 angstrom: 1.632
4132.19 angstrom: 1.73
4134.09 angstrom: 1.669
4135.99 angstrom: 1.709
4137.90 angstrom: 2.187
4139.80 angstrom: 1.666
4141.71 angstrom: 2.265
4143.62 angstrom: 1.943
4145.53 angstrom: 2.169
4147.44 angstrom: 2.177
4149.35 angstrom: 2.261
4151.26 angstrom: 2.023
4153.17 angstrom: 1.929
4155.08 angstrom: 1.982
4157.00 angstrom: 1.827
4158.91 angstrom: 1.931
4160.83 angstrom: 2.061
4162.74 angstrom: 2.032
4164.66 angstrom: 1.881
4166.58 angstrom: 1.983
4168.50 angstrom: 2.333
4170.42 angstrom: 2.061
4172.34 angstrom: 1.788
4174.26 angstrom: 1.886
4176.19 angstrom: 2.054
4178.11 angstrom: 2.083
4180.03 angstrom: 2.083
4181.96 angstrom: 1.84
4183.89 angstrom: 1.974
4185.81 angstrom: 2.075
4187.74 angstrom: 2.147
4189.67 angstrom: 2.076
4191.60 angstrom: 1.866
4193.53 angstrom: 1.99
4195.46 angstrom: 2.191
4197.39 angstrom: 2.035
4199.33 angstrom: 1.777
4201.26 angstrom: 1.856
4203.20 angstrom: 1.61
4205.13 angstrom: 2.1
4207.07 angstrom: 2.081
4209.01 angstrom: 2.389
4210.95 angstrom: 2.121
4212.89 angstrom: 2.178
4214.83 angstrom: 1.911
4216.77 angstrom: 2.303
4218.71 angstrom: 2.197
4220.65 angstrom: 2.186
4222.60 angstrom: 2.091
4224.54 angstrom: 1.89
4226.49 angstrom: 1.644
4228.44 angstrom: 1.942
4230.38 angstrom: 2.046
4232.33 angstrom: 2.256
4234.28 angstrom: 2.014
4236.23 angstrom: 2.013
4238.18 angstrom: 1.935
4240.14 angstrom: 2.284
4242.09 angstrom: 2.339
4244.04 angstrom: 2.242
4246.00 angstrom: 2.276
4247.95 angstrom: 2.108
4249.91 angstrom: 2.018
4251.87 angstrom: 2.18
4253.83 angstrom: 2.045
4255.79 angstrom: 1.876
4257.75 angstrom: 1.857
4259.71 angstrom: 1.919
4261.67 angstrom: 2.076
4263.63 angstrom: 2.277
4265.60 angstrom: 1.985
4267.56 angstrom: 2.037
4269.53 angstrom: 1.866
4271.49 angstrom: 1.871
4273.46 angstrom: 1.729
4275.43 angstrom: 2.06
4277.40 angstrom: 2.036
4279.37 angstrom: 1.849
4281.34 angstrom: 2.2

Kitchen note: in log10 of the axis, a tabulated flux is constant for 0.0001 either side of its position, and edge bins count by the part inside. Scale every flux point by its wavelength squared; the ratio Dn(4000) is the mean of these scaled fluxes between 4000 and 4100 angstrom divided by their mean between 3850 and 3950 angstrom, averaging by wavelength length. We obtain 1.29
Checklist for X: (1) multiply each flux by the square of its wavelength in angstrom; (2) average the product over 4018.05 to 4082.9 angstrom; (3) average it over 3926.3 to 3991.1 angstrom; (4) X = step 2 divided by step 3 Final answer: 1.4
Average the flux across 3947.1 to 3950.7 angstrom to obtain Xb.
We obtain 1.63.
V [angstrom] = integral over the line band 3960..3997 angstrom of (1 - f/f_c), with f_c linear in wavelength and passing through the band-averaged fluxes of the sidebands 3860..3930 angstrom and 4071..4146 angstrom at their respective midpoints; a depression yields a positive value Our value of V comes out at 5.71 angstrom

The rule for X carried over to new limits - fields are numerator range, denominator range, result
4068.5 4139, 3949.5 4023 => 1.19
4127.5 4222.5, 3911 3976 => 1.52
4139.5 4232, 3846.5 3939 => 1.43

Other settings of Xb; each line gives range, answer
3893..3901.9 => 1.61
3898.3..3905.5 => 1.69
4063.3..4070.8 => 1.9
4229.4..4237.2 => 2.08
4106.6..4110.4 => 1.72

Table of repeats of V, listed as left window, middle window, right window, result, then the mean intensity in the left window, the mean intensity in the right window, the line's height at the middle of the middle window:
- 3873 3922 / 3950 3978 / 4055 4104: 6.7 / 1.69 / 1.88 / 1.76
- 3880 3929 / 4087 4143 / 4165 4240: 1.5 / 1.68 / 2.03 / 1.93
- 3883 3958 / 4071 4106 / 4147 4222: 0.6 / 1.61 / 2.03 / 1.88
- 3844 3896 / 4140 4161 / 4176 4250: -0.6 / 1.64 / 2.06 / 1.98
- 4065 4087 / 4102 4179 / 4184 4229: 0.7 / 1.89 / 2.03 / 1.96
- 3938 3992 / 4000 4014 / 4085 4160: -2.8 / 1.5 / 1.9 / 1.6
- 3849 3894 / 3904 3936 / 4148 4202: 1.4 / 1.65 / 2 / 1.7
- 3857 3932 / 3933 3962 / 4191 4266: 3.0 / 1.66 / 2.06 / 1.73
